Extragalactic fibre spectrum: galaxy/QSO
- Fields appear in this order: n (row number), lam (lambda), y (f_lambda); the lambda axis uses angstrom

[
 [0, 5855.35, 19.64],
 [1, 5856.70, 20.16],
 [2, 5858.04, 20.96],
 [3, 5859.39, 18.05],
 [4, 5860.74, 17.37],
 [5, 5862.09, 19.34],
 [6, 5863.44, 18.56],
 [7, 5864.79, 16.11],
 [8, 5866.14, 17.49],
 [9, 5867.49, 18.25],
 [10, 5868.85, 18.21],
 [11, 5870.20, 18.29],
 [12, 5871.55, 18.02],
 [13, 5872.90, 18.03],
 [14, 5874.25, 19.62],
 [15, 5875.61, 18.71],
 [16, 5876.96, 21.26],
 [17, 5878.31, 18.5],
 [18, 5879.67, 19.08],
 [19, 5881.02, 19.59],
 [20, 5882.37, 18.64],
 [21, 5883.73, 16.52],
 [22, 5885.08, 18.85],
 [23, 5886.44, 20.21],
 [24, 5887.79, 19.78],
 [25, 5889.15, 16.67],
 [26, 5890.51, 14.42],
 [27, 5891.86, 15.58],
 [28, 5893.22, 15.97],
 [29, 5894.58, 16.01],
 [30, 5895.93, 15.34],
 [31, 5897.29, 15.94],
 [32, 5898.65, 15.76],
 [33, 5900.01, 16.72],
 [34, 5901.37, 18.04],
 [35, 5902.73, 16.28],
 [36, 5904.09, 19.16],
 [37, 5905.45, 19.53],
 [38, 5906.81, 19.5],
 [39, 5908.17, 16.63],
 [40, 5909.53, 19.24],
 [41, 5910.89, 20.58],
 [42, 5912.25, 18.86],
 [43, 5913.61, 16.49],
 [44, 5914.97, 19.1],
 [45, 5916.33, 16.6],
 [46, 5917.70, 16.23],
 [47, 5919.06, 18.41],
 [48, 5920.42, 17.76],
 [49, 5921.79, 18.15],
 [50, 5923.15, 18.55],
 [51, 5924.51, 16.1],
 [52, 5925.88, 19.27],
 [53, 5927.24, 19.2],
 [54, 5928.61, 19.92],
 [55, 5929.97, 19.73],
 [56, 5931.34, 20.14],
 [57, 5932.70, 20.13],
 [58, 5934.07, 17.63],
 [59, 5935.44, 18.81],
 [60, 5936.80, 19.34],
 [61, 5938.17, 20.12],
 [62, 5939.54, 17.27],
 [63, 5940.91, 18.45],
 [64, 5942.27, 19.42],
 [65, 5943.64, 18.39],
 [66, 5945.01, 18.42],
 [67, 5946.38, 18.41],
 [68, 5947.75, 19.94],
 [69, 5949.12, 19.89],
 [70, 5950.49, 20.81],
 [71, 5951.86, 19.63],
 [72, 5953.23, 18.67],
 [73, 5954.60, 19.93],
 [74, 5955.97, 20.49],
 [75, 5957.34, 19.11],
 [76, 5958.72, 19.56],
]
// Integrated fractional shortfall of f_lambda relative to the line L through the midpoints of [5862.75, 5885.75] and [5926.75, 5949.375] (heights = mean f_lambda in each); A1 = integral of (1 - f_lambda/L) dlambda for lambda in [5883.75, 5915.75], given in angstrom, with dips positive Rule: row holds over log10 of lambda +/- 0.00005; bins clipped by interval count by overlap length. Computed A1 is 2.0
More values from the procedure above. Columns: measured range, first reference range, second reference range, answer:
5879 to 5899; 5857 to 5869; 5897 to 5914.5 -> 0.95 angstrom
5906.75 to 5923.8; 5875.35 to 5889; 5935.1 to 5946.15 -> 0.70 angstrom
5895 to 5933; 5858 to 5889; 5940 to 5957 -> 1.83 angstrom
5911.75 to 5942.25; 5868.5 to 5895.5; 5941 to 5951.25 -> 0.71 angstrom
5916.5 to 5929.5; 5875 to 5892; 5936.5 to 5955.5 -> 0.52 angstrom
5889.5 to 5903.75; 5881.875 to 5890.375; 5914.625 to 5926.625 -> 1.54 angstrom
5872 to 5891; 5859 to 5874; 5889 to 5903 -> -1.77 angstrom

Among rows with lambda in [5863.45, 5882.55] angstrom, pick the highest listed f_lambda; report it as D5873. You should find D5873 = 21.26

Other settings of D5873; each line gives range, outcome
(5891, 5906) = 19.53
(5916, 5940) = 20.14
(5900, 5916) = 20.58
